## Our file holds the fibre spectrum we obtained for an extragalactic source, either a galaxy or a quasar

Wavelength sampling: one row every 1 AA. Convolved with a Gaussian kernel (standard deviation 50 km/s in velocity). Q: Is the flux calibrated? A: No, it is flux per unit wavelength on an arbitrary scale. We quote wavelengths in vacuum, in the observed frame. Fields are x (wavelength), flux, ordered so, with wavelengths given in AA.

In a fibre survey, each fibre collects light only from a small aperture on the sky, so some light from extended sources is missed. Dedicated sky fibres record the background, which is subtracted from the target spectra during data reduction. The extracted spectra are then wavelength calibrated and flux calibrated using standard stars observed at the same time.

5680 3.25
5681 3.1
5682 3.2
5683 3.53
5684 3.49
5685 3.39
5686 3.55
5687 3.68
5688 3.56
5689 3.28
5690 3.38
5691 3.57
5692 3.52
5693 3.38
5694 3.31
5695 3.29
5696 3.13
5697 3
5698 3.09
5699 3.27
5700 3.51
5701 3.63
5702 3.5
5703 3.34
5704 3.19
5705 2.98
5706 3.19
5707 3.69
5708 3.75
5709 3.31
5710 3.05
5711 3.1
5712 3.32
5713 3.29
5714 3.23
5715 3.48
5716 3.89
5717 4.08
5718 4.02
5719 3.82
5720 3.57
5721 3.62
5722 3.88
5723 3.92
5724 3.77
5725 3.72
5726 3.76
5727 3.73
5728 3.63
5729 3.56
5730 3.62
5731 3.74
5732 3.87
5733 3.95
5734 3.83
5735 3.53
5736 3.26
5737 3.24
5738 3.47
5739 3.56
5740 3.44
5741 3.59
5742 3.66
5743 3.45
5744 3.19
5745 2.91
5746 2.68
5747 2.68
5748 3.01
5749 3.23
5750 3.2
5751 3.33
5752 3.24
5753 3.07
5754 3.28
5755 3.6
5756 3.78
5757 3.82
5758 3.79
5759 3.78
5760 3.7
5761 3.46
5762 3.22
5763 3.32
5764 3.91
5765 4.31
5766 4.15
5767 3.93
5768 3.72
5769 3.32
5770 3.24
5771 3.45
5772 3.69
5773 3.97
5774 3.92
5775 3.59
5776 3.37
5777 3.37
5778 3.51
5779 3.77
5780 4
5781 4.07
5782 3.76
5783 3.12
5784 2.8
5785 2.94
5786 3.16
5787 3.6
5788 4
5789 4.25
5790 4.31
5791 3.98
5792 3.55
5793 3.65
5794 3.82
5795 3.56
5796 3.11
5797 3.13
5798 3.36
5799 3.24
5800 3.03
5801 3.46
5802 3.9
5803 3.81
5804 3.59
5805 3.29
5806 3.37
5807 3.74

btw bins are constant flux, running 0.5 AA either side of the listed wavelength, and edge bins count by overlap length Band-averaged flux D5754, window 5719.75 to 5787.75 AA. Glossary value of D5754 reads 3.54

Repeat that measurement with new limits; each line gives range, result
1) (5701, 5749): 3.49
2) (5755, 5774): 3.7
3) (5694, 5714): 3.3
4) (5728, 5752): 3.39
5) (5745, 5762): 3.34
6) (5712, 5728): 3.7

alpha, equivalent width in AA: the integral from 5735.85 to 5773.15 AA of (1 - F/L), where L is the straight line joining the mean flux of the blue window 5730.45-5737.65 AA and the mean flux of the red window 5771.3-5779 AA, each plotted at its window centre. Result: 1.7 AA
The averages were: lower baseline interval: 3.63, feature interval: 3.46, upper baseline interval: 3.64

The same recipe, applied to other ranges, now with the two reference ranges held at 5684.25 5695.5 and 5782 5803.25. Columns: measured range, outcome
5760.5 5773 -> -0.6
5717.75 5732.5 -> -1.2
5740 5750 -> 0.9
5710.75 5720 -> -0.3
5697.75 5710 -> 0.3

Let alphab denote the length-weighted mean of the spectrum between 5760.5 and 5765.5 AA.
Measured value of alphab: 3.64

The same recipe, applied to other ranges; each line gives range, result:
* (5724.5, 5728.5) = 3.71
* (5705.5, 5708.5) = 3.54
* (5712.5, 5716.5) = 3.47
